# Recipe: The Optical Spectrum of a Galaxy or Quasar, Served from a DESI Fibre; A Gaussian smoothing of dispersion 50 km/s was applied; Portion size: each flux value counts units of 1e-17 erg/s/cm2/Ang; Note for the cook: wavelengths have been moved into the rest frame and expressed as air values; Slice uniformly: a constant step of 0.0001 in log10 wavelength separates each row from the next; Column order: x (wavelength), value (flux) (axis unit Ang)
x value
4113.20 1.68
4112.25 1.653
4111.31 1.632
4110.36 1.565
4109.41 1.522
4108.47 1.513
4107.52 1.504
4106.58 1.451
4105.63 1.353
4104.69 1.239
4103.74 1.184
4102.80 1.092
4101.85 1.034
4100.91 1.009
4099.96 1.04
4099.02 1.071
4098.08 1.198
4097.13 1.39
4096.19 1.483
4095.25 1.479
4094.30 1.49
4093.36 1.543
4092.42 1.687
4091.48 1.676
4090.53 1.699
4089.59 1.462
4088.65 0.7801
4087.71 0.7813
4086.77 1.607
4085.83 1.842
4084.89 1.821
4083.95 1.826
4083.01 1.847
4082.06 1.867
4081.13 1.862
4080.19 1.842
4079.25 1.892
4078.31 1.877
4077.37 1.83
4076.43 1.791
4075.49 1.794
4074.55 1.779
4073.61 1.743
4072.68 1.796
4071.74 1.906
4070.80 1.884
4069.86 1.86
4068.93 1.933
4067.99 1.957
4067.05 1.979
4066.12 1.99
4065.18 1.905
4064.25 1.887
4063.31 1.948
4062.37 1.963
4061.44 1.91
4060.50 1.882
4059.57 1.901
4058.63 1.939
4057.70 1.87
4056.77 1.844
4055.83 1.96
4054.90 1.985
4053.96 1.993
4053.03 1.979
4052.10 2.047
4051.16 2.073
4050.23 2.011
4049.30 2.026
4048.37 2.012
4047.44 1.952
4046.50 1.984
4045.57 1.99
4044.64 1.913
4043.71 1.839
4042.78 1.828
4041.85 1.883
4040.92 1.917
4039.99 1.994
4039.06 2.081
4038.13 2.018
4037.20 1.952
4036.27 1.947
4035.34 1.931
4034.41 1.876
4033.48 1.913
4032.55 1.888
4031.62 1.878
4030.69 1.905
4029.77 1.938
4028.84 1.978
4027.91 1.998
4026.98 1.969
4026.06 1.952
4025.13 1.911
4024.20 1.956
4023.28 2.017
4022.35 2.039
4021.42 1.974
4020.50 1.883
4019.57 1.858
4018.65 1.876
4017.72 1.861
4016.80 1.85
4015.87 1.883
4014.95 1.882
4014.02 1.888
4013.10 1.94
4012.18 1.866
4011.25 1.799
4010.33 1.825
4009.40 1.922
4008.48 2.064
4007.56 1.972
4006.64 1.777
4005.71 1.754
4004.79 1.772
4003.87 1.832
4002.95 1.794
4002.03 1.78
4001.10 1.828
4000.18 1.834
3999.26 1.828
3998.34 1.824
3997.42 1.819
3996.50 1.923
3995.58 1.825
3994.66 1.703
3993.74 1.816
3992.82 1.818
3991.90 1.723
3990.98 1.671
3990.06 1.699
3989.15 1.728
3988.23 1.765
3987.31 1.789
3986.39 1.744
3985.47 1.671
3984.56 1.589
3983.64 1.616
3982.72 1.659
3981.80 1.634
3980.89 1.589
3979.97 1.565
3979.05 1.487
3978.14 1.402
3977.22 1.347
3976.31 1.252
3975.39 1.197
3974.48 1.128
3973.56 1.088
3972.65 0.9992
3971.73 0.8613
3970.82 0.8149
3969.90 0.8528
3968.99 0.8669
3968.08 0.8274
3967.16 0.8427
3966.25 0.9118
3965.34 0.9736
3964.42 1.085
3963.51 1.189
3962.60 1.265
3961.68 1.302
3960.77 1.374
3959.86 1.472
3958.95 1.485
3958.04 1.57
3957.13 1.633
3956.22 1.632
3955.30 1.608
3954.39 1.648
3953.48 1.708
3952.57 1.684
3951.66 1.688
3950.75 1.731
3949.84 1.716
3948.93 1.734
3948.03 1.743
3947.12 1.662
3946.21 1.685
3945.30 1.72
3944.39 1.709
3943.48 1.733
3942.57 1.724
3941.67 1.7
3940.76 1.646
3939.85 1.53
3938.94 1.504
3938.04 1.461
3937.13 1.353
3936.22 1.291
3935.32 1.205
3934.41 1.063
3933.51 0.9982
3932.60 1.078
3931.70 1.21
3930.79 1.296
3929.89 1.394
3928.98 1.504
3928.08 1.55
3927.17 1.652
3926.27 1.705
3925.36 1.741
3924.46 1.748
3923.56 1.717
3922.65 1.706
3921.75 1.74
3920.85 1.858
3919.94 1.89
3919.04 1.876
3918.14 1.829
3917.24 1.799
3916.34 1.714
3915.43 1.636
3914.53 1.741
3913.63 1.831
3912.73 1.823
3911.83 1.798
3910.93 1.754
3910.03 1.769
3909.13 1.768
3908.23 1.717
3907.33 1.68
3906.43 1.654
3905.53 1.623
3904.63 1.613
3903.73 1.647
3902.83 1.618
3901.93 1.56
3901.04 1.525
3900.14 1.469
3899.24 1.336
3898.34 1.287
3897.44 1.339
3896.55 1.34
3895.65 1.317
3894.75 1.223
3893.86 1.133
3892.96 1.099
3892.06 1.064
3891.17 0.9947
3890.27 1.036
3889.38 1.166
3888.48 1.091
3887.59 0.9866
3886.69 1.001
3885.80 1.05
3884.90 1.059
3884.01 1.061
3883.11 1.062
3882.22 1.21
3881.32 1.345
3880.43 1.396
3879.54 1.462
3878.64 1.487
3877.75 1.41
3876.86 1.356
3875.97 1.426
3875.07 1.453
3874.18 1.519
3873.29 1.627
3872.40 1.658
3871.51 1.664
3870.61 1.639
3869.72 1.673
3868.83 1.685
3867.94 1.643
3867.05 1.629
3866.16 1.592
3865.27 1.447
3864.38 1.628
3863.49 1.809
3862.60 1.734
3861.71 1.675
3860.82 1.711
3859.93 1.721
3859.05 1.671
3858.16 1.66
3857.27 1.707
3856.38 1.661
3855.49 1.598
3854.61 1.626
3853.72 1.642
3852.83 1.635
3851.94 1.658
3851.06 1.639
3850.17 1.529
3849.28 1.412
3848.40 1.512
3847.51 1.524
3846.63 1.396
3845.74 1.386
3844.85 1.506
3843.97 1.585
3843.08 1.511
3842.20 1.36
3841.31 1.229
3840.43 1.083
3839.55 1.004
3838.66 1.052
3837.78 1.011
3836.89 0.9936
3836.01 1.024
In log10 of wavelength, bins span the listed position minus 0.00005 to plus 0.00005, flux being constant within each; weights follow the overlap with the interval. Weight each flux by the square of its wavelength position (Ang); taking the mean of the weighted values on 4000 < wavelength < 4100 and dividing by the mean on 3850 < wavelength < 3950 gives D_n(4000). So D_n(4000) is 1.30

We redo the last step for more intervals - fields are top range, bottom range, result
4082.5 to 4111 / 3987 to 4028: 0.79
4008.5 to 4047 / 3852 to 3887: 1.37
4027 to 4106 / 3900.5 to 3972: 1.24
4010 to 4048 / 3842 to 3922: 1.37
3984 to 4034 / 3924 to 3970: 1.32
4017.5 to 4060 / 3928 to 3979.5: 1.48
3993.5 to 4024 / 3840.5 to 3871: 1.27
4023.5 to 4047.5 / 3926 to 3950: 1.36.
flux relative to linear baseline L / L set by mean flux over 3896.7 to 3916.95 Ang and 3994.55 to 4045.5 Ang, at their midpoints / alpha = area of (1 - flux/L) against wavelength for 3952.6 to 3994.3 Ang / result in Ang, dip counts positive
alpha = 9.0 Ang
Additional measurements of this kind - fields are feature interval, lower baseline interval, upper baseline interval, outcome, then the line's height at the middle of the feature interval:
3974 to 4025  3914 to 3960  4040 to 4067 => 0.9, 1.78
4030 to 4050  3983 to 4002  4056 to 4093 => -1.9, 1.78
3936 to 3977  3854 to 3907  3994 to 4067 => 6.9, 1.68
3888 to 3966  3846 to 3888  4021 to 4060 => 6.5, 1.66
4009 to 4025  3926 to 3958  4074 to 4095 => -3.0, 1.6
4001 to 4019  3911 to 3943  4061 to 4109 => -2.9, 1.6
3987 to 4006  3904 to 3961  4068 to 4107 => -2.3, 1.59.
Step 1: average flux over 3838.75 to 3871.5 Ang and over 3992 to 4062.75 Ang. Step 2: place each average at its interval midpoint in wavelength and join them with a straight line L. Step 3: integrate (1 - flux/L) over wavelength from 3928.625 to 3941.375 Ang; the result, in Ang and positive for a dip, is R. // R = 2.9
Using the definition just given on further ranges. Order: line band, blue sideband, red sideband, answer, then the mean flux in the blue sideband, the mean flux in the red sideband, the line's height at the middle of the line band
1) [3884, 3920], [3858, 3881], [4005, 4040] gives 4.4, 1.59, 1.92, 1.66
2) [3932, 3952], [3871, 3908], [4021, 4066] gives 0.3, 1.35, 1.95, 1.55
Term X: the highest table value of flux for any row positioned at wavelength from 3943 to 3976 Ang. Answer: 1.743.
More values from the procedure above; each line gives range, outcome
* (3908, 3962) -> 1.89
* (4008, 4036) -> 2.064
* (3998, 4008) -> 1.972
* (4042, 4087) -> 2.073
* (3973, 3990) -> 1.789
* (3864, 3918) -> 1.831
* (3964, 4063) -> 2.081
